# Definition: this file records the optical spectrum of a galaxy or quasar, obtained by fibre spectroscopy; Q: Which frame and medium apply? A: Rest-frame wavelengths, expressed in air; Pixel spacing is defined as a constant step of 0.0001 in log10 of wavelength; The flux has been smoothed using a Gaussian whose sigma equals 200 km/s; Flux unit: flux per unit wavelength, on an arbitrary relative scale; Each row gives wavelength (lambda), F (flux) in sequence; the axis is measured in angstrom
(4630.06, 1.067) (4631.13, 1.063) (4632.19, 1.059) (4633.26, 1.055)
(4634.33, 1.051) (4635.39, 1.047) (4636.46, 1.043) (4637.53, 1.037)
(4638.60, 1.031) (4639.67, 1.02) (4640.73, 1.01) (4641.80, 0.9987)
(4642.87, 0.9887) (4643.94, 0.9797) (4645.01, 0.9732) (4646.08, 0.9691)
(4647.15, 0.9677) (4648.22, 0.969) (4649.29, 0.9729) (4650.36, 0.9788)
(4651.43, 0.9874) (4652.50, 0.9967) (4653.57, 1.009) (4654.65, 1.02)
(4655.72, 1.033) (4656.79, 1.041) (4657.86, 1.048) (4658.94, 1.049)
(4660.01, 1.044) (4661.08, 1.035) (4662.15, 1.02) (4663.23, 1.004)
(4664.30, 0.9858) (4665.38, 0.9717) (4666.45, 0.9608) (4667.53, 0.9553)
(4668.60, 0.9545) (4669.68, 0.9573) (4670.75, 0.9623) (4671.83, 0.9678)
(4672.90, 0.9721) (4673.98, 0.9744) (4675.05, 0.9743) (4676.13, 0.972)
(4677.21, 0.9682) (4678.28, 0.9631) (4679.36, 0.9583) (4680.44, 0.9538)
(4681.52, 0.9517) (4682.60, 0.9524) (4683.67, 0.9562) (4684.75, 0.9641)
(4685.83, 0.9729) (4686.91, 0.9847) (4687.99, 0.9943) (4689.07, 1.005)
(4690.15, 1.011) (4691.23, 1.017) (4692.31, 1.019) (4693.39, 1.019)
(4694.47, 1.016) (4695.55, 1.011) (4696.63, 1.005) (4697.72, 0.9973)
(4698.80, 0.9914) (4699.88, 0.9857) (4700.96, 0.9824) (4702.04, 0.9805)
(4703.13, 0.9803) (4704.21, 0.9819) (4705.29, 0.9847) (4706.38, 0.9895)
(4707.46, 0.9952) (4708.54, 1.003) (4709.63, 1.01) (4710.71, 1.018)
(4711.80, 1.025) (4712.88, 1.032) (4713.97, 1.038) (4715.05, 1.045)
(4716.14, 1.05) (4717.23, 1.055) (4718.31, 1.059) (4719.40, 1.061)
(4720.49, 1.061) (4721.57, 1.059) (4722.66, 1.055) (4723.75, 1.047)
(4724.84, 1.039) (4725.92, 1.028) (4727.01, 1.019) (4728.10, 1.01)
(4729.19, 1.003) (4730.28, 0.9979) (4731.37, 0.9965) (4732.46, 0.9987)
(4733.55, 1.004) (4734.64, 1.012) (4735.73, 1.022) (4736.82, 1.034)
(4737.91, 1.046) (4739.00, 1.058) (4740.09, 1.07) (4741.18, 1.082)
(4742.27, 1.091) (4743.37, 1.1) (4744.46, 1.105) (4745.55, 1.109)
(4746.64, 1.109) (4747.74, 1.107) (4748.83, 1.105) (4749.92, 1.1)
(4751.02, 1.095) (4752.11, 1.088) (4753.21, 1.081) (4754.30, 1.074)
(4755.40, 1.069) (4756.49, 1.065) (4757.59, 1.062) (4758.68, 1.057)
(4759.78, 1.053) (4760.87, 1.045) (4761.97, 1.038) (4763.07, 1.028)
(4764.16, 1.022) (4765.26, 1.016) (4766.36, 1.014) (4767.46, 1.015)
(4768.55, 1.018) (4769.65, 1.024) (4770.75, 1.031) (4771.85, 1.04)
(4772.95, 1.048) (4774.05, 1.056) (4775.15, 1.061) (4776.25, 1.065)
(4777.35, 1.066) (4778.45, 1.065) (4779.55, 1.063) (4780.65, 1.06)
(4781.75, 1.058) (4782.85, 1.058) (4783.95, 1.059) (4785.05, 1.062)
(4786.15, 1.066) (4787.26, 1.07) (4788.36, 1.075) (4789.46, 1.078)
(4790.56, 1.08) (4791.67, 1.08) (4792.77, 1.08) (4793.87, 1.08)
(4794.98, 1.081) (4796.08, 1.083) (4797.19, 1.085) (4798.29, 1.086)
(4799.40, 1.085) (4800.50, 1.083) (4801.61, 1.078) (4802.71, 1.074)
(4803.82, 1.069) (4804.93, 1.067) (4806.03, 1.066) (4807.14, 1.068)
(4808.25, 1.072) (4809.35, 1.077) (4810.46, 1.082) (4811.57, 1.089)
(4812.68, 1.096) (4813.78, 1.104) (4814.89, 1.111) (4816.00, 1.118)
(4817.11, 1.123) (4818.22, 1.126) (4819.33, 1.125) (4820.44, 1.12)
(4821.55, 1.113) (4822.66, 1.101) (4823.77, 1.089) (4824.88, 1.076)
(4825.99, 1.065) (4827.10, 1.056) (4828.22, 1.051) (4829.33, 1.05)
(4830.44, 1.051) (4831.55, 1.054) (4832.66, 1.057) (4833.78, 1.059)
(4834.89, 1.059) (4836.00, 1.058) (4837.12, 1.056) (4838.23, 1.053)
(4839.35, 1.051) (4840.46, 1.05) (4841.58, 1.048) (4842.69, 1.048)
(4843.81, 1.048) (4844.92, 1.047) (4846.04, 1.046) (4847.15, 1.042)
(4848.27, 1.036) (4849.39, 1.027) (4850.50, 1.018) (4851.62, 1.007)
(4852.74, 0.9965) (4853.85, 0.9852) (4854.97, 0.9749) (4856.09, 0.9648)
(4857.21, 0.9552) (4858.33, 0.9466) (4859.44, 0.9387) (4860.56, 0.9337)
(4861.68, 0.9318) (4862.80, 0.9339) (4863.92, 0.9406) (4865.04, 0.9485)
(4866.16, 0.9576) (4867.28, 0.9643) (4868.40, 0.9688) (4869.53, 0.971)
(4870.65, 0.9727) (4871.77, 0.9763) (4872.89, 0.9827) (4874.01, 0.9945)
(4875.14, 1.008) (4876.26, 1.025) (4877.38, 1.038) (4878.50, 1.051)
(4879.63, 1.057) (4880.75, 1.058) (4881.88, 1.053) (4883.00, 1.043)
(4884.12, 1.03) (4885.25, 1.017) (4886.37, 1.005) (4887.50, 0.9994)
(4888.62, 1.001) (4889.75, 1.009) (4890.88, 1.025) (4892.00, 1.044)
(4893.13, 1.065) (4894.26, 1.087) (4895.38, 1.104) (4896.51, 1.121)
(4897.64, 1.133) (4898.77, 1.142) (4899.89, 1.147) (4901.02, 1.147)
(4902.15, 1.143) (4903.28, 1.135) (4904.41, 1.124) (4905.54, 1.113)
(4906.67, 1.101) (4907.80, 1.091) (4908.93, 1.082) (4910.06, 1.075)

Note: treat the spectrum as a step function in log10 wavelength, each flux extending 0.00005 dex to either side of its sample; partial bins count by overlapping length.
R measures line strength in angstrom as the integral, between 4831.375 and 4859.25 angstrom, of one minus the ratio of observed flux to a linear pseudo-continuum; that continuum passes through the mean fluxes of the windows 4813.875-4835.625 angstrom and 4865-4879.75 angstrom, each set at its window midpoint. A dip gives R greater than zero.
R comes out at 0.5 angstrom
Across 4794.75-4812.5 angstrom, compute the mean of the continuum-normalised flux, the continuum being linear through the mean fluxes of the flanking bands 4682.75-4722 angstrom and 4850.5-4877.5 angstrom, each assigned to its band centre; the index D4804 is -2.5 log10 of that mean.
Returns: -0.10 mag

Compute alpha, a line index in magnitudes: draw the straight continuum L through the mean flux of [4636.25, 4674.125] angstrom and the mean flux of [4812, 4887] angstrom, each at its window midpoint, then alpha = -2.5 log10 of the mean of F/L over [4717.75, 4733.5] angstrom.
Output -0.02 mag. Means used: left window 0.997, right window 1.03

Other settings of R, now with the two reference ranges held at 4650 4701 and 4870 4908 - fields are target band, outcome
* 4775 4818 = -2.0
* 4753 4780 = -0.7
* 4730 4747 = -0.7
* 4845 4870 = 1.7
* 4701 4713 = 0.0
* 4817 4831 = -0.7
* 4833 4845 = -0.1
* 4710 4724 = -0.6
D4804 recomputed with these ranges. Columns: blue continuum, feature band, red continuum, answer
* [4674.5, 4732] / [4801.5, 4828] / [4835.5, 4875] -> -0.10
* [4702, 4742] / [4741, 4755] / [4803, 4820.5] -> -0.05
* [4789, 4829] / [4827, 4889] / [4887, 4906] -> 0.08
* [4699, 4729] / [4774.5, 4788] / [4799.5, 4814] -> 0.00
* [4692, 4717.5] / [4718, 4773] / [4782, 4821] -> -0.01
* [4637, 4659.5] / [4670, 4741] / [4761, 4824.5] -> 0.03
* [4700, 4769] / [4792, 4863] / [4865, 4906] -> -0.01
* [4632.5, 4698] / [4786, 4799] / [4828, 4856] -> -0.05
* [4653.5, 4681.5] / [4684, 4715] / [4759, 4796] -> 0.01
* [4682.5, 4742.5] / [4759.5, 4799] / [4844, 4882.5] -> -0.05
